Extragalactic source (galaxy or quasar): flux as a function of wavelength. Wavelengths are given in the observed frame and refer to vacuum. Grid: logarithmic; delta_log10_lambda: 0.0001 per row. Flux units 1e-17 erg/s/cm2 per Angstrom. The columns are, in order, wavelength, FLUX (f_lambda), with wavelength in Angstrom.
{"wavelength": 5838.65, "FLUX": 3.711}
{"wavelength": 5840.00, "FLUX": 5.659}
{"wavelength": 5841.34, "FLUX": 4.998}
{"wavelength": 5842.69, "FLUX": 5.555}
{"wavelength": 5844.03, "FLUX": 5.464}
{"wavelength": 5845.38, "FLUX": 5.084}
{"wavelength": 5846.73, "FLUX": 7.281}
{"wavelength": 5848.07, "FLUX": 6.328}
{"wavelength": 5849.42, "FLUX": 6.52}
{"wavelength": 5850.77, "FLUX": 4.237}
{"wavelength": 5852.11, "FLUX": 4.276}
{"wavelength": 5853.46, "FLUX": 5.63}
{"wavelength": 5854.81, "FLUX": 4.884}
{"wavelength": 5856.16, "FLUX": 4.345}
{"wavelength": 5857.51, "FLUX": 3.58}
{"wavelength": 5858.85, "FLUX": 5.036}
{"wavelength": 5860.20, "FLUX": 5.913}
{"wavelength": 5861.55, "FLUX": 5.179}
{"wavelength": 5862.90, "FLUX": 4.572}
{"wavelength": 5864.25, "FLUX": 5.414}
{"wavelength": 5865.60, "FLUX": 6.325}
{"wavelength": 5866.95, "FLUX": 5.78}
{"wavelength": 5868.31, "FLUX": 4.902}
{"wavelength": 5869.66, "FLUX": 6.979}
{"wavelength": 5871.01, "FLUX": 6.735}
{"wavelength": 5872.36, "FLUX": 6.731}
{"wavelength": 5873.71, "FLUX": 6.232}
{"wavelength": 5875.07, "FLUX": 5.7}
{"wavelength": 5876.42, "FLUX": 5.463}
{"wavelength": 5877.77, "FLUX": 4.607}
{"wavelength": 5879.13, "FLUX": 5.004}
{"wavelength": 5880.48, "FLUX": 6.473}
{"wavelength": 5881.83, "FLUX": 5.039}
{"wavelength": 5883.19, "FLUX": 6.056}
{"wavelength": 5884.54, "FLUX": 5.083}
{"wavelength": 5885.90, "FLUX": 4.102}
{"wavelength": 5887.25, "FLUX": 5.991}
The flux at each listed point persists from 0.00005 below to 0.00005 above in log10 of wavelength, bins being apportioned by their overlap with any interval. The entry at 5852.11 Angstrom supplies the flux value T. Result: 4.276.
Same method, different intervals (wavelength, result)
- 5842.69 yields 5.555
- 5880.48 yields 6.473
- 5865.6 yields 6.325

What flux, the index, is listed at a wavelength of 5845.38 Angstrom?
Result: 5.084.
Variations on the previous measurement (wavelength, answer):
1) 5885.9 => 4.102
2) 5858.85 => 5.036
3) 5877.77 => 4.607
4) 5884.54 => 5.083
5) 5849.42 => 6.52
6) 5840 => 5.659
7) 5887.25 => 5.991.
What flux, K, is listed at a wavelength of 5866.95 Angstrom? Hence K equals 5.78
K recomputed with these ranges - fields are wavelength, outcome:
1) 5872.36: 6.731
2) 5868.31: 4.902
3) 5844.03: 5.464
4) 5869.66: 6.979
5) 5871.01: 6.735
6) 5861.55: 5.179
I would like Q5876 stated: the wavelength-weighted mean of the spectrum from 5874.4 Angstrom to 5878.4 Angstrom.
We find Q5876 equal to 5.27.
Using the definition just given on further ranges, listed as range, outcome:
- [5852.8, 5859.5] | 4.69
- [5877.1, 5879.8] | 4.79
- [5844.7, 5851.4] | 5.89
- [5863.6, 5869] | 5.6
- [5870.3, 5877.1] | 6.18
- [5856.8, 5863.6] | 4.86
